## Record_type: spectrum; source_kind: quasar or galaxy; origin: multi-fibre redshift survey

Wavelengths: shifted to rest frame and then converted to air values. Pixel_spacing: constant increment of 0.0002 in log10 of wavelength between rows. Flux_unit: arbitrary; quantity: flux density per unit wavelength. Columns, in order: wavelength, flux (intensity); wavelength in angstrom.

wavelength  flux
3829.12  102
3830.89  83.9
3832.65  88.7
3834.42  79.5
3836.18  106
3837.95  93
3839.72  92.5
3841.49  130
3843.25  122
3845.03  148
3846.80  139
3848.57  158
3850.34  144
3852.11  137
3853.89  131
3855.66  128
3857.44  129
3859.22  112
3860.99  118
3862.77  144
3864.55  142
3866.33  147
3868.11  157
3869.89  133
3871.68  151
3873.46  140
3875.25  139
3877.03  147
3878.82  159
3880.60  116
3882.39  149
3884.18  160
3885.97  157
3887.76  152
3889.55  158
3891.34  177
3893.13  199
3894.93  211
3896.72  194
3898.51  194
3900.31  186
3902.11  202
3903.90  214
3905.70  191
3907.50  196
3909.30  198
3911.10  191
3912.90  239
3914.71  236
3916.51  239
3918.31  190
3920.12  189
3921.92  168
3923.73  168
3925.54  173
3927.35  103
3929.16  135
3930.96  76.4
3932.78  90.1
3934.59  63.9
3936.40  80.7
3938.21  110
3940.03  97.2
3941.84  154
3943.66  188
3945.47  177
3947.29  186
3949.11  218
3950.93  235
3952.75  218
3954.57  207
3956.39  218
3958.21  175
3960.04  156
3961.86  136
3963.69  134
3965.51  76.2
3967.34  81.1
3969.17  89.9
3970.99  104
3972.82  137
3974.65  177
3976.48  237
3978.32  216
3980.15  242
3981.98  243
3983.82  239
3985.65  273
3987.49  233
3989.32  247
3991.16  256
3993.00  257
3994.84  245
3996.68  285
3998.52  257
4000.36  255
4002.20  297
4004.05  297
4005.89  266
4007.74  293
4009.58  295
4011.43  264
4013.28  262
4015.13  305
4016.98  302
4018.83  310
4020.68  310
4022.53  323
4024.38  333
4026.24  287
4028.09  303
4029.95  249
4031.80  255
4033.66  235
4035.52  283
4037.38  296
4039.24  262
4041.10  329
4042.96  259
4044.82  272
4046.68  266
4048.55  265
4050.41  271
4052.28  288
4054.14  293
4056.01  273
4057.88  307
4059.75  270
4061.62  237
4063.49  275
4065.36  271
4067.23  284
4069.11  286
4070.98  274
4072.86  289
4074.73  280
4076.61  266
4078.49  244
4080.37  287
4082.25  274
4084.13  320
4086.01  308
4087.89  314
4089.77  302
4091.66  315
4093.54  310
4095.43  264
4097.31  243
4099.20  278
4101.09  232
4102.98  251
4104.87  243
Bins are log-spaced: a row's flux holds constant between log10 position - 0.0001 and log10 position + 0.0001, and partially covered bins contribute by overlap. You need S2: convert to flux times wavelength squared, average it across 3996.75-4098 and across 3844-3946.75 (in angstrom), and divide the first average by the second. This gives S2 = 1.9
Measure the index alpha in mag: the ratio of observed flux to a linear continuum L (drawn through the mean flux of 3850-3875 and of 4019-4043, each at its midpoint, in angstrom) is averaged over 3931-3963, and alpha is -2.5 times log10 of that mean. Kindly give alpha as 0.34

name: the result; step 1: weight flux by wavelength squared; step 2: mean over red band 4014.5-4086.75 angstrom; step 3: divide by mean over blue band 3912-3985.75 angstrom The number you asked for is 1.8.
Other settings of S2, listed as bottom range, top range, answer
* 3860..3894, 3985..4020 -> 1.95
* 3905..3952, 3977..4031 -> 1.72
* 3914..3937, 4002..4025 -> 2.11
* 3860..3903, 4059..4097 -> 1.96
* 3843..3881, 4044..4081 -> 2.19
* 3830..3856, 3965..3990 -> 1.69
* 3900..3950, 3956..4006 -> 1.29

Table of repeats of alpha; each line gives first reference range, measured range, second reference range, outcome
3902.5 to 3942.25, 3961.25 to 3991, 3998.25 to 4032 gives 0.29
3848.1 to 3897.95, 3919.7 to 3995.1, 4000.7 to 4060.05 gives 0.29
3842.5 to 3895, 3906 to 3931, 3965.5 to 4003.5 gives -0.04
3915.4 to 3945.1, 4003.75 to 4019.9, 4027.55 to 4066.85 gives -0.23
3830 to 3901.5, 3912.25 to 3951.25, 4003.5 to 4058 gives 0.24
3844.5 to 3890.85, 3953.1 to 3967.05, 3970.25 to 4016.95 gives 0.37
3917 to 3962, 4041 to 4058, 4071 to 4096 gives -0.08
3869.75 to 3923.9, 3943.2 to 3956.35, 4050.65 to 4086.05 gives 0.03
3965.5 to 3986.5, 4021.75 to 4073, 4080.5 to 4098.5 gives -0.12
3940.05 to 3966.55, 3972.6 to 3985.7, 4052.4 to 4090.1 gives -0.12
